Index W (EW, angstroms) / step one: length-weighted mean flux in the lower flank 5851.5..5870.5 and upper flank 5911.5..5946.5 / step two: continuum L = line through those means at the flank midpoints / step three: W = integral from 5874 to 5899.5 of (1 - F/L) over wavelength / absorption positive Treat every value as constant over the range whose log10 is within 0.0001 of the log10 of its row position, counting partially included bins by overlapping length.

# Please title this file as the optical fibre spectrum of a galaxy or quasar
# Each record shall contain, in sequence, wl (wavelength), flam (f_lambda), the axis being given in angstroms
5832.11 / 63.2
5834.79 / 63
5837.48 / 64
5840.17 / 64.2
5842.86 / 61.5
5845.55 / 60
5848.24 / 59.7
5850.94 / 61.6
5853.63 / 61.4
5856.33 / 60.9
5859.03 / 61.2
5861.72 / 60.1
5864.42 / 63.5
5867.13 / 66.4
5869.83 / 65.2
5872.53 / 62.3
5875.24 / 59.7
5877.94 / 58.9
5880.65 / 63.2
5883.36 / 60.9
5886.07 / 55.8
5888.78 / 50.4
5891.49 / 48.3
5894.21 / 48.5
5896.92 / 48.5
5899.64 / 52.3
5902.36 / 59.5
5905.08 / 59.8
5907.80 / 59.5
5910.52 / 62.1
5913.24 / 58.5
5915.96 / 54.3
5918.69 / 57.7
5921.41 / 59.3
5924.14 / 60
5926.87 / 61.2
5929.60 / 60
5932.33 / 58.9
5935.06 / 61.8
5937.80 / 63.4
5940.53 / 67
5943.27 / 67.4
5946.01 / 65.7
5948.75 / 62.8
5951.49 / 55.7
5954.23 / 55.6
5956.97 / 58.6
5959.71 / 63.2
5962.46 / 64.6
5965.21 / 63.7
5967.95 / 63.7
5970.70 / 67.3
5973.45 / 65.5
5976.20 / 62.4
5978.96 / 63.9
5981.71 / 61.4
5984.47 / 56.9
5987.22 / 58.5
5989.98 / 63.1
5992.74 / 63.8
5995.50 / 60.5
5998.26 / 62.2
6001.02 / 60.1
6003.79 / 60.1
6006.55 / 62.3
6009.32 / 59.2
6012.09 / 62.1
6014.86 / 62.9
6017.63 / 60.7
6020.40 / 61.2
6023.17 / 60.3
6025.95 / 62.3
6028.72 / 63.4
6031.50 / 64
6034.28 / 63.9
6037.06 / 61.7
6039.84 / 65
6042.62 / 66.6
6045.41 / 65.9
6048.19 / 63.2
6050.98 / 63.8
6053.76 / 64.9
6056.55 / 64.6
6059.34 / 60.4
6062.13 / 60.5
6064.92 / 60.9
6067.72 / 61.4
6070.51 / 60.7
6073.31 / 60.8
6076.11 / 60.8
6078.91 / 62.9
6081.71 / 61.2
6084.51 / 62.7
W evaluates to 3.0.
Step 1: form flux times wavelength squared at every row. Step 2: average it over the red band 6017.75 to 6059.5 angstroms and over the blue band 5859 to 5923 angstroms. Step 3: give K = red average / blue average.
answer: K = 1.15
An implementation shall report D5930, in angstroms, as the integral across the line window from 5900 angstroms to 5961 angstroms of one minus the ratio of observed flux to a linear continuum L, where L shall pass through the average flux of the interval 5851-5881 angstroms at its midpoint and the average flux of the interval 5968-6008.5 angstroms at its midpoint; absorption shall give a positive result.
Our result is 1.58 angstroms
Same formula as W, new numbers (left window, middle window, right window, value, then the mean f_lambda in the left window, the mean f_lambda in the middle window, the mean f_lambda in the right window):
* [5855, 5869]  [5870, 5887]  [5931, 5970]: 0.5 angstroms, 62.5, 60.6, 62.4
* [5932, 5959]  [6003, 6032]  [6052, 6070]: 0.2 angstroms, 61.8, 61.6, 62.1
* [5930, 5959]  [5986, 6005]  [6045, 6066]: 0.3 angstroms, 61.7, 61.2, 62.9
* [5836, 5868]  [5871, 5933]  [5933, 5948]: 6.0 angstroms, 62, 57.4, 64.7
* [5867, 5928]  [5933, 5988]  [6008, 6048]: -2.1 angstroms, 57.7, 62.5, 62.8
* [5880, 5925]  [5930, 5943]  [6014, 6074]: -1.2 angstroms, 56.2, 63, 62.7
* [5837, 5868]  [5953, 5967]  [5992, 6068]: 0.2 angstroms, 61.9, 61.3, 62.4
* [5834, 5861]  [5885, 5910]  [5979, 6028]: 3.1 angstroms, 61.7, 53.9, 61.2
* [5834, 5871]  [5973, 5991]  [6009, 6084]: 0.3 angstroms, 62.3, 61.4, 62.5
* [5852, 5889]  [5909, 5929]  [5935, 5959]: 0.8 angstroms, 61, 59.1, 62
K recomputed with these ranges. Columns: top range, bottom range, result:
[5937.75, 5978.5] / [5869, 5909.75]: 1.14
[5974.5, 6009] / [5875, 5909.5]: 1.14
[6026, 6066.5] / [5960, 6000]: 1.03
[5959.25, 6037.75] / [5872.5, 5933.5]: 1.12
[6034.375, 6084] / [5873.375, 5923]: 1.17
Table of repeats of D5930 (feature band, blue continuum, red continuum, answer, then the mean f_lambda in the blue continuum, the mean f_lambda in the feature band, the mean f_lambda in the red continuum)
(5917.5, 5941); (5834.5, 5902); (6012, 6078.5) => -0.2 angstroms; 59.2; 60.8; 62.6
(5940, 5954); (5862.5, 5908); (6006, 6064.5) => -0.7 angstroms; 57.8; 62.8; 62.8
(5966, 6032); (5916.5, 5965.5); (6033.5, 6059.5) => 0.9 angstroms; 61.3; 62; 64.2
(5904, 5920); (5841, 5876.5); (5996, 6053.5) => 0.9 angstroms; 61.8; 58.6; 62.6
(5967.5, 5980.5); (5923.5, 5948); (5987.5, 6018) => -0.5 angstroms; 62.9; 64.6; 61.5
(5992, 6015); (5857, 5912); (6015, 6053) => 0.3 angstroms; 58.3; 61.3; 63.3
